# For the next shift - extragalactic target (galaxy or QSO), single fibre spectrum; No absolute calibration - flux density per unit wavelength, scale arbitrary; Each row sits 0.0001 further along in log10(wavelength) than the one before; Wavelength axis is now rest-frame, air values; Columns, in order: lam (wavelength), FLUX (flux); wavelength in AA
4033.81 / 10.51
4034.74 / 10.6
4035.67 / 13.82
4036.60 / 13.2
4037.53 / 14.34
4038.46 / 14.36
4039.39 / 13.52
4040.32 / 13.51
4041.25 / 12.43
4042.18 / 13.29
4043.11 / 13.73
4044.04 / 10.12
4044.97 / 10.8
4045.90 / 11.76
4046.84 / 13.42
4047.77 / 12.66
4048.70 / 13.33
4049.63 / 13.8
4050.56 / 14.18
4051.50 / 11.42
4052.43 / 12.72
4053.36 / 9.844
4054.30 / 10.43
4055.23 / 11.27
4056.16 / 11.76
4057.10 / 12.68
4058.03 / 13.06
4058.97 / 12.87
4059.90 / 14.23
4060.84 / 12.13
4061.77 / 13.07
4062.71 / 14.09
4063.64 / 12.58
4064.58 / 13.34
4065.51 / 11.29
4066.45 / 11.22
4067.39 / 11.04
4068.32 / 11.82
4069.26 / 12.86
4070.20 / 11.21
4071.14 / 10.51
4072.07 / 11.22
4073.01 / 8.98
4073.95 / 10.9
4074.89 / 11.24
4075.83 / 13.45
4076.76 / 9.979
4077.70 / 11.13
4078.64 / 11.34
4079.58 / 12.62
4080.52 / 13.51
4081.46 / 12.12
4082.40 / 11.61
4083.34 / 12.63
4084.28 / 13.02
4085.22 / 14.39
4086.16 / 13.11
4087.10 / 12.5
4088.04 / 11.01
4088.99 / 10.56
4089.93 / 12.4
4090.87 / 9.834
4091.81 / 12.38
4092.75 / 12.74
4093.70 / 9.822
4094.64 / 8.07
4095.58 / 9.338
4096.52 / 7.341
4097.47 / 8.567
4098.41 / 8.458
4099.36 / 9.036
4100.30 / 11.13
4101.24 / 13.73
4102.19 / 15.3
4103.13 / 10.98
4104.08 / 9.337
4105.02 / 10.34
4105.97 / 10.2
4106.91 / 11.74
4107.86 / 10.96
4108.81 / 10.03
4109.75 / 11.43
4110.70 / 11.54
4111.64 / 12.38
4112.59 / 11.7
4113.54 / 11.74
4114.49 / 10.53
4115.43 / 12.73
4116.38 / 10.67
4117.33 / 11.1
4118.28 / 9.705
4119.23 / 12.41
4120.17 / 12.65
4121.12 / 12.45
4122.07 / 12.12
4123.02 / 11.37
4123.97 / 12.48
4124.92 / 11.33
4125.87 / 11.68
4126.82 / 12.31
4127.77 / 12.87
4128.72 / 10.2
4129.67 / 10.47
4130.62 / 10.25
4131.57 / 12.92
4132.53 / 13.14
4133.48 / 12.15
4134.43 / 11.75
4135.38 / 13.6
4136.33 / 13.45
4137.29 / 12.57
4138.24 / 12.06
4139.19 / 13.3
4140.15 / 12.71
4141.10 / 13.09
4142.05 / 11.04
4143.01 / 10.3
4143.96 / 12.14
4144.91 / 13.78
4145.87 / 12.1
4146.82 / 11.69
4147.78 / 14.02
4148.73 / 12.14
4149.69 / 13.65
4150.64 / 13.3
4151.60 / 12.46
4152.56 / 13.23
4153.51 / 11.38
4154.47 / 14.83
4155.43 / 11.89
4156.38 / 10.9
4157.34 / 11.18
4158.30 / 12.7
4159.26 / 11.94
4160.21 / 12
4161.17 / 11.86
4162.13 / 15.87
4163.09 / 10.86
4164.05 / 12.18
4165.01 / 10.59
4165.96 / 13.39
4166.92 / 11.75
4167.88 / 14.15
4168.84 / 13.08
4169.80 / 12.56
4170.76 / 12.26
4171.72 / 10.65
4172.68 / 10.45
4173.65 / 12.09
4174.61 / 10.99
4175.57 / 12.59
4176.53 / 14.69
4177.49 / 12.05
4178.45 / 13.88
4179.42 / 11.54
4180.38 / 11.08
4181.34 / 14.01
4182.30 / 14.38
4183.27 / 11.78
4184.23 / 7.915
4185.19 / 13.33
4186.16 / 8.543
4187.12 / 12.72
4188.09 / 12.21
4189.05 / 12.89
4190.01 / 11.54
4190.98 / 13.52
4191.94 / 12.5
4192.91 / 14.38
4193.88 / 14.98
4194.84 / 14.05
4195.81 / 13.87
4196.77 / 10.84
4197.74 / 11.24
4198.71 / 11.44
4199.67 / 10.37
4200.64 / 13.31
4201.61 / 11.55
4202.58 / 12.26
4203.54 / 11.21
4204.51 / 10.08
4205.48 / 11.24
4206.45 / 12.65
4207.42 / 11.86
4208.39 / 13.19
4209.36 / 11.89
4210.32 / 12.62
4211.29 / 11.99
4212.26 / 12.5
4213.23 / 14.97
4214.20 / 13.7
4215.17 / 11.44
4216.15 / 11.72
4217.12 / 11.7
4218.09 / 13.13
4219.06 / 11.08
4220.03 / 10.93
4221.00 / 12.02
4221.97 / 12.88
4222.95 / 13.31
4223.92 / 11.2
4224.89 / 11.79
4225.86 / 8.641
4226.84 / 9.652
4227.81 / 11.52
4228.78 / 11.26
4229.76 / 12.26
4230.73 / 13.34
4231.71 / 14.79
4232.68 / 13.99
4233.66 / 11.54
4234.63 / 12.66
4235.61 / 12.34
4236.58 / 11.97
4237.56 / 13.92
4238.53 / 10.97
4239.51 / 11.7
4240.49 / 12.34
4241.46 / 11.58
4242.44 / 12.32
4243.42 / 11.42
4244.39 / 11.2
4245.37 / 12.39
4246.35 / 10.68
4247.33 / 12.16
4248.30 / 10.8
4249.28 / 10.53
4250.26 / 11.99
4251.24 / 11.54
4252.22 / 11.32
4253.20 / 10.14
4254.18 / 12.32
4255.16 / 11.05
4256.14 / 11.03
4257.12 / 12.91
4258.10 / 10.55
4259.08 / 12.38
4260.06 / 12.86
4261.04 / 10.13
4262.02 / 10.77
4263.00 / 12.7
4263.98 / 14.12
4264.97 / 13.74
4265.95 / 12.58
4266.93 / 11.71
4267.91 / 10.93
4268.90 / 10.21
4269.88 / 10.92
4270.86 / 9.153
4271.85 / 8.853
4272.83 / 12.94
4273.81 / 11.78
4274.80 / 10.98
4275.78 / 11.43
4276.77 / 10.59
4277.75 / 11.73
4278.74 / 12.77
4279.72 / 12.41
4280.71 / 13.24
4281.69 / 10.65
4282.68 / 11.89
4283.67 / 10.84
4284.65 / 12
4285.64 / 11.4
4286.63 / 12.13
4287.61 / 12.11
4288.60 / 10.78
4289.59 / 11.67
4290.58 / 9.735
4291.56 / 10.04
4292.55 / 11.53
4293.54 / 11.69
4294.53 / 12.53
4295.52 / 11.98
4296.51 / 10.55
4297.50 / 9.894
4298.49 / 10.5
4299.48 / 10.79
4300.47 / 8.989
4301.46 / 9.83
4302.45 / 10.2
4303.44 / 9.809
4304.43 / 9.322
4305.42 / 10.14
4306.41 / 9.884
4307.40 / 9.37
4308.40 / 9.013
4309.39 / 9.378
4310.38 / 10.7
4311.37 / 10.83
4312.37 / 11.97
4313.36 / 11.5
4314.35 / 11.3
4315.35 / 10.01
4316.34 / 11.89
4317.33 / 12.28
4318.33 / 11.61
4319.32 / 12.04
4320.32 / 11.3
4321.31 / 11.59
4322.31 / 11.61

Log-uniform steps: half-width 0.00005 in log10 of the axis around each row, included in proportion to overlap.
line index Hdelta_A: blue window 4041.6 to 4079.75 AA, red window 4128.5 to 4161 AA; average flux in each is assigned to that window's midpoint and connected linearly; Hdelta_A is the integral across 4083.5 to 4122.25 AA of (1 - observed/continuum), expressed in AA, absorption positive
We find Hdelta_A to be 3.1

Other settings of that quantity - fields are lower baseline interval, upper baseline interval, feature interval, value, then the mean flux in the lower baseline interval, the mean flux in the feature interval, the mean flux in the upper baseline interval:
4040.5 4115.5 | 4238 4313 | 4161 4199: -3.1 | 11.7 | 12.4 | 11.2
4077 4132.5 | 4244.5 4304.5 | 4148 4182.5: -3.3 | 11.4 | 12.5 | 11.3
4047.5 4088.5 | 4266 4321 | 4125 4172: -2.4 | 12.1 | 12.3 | 11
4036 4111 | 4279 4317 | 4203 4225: -1.8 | 11.8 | 12.1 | 10.9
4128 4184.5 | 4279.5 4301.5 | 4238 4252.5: 0.0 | 12.3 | 11.5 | 11.2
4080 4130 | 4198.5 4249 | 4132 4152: -1.8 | 11.4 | 12.6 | 12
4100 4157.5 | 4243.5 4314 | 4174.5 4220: -2.6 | 12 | 12.3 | 11.2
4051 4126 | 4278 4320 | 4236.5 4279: -1.9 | 11.5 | 11.6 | 11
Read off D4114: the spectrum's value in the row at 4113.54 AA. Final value 11.74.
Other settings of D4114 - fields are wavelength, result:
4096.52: 7.341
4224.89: 11.79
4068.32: 11.82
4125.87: 11.68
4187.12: 12.72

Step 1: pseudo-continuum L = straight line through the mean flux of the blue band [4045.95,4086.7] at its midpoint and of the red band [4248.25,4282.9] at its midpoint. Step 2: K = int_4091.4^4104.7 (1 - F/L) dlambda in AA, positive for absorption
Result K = 1.81 AA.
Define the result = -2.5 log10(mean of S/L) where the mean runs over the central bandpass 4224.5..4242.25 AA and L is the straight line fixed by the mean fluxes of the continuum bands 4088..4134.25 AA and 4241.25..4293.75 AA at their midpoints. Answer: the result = -0.054 mag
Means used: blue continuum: 11.2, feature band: 12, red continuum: 11.5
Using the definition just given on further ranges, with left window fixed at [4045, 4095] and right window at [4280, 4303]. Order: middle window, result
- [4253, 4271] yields -0.043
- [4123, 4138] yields -0.029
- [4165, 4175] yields -0.045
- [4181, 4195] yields -0.093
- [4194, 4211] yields -0.056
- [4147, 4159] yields -0.085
